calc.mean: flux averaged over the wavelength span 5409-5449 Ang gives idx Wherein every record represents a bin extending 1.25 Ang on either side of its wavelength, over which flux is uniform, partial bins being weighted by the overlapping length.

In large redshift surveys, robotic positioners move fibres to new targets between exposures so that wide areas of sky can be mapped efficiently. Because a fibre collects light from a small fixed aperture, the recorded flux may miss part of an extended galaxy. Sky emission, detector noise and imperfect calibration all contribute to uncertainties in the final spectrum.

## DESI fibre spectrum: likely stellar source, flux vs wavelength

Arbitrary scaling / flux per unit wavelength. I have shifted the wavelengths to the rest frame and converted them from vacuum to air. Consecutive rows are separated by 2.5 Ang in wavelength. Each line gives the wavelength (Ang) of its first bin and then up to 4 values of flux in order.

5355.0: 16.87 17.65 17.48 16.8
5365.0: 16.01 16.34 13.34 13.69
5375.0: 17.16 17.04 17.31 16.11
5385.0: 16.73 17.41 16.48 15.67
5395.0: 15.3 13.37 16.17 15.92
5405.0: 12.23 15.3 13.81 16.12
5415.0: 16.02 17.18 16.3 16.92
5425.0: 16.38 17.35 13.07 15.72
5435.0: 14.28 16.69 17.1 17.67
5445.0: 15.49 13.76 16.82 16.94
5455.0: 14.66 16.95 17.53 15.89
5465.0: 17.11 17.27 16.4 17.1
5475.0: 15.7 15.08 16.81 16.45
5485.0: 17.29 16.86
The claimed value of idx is 15.9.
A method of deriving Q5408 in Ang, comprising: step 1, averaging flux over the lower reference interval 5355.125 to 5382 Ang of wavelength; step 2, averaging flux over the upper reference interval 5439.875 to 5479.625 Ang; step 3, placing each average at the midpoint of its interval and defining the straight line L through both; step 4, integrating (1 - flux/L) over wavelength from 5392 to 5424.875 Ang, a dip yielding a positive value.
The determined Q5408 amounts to 1.8 Ang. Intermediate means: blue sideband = 16.3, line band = 15.4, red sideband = 16.3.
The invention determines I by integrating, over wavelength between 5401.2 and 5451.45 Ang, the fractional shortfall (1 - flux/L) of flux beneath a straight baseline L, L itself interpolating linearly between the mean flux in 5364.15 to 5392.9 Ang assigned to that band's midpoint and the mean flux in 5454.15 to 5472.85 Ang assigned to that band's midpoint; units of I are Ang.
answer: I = 2.14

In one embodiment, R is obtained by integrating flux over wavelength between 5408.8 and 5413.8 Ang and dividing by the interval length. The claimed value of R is 15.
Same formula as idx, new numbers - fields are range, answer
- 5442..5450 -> 15.6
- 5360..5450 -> 15.8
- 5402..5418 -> 15.1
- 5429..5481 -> 16.1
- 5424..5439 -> 15.6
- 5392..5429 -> 15.6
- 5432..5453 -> 16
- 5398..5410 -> 14.7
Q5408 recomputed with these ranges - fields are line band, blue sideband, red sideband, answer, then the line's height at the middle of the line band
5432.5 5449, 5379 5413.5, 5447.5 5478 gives 0.3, 16.1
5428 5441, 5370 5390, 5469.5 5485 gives 0.7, 16.3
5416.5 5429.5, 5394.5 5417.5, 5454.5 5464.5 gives -0.9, 15.5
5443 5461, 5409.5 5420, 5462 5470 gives 0.5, 16.6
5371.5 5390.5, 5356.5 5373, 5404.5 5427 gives -0.7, 15.9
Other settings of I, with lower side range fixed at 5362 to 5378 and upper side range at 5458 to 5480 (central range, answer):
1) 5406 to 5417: 0.5 Ang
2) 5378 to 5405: -0.1 Ang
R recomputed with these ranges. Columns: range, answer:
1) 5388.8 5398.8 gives 15.2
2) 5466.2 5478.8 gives 16.3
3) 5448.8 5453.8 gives 16.9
